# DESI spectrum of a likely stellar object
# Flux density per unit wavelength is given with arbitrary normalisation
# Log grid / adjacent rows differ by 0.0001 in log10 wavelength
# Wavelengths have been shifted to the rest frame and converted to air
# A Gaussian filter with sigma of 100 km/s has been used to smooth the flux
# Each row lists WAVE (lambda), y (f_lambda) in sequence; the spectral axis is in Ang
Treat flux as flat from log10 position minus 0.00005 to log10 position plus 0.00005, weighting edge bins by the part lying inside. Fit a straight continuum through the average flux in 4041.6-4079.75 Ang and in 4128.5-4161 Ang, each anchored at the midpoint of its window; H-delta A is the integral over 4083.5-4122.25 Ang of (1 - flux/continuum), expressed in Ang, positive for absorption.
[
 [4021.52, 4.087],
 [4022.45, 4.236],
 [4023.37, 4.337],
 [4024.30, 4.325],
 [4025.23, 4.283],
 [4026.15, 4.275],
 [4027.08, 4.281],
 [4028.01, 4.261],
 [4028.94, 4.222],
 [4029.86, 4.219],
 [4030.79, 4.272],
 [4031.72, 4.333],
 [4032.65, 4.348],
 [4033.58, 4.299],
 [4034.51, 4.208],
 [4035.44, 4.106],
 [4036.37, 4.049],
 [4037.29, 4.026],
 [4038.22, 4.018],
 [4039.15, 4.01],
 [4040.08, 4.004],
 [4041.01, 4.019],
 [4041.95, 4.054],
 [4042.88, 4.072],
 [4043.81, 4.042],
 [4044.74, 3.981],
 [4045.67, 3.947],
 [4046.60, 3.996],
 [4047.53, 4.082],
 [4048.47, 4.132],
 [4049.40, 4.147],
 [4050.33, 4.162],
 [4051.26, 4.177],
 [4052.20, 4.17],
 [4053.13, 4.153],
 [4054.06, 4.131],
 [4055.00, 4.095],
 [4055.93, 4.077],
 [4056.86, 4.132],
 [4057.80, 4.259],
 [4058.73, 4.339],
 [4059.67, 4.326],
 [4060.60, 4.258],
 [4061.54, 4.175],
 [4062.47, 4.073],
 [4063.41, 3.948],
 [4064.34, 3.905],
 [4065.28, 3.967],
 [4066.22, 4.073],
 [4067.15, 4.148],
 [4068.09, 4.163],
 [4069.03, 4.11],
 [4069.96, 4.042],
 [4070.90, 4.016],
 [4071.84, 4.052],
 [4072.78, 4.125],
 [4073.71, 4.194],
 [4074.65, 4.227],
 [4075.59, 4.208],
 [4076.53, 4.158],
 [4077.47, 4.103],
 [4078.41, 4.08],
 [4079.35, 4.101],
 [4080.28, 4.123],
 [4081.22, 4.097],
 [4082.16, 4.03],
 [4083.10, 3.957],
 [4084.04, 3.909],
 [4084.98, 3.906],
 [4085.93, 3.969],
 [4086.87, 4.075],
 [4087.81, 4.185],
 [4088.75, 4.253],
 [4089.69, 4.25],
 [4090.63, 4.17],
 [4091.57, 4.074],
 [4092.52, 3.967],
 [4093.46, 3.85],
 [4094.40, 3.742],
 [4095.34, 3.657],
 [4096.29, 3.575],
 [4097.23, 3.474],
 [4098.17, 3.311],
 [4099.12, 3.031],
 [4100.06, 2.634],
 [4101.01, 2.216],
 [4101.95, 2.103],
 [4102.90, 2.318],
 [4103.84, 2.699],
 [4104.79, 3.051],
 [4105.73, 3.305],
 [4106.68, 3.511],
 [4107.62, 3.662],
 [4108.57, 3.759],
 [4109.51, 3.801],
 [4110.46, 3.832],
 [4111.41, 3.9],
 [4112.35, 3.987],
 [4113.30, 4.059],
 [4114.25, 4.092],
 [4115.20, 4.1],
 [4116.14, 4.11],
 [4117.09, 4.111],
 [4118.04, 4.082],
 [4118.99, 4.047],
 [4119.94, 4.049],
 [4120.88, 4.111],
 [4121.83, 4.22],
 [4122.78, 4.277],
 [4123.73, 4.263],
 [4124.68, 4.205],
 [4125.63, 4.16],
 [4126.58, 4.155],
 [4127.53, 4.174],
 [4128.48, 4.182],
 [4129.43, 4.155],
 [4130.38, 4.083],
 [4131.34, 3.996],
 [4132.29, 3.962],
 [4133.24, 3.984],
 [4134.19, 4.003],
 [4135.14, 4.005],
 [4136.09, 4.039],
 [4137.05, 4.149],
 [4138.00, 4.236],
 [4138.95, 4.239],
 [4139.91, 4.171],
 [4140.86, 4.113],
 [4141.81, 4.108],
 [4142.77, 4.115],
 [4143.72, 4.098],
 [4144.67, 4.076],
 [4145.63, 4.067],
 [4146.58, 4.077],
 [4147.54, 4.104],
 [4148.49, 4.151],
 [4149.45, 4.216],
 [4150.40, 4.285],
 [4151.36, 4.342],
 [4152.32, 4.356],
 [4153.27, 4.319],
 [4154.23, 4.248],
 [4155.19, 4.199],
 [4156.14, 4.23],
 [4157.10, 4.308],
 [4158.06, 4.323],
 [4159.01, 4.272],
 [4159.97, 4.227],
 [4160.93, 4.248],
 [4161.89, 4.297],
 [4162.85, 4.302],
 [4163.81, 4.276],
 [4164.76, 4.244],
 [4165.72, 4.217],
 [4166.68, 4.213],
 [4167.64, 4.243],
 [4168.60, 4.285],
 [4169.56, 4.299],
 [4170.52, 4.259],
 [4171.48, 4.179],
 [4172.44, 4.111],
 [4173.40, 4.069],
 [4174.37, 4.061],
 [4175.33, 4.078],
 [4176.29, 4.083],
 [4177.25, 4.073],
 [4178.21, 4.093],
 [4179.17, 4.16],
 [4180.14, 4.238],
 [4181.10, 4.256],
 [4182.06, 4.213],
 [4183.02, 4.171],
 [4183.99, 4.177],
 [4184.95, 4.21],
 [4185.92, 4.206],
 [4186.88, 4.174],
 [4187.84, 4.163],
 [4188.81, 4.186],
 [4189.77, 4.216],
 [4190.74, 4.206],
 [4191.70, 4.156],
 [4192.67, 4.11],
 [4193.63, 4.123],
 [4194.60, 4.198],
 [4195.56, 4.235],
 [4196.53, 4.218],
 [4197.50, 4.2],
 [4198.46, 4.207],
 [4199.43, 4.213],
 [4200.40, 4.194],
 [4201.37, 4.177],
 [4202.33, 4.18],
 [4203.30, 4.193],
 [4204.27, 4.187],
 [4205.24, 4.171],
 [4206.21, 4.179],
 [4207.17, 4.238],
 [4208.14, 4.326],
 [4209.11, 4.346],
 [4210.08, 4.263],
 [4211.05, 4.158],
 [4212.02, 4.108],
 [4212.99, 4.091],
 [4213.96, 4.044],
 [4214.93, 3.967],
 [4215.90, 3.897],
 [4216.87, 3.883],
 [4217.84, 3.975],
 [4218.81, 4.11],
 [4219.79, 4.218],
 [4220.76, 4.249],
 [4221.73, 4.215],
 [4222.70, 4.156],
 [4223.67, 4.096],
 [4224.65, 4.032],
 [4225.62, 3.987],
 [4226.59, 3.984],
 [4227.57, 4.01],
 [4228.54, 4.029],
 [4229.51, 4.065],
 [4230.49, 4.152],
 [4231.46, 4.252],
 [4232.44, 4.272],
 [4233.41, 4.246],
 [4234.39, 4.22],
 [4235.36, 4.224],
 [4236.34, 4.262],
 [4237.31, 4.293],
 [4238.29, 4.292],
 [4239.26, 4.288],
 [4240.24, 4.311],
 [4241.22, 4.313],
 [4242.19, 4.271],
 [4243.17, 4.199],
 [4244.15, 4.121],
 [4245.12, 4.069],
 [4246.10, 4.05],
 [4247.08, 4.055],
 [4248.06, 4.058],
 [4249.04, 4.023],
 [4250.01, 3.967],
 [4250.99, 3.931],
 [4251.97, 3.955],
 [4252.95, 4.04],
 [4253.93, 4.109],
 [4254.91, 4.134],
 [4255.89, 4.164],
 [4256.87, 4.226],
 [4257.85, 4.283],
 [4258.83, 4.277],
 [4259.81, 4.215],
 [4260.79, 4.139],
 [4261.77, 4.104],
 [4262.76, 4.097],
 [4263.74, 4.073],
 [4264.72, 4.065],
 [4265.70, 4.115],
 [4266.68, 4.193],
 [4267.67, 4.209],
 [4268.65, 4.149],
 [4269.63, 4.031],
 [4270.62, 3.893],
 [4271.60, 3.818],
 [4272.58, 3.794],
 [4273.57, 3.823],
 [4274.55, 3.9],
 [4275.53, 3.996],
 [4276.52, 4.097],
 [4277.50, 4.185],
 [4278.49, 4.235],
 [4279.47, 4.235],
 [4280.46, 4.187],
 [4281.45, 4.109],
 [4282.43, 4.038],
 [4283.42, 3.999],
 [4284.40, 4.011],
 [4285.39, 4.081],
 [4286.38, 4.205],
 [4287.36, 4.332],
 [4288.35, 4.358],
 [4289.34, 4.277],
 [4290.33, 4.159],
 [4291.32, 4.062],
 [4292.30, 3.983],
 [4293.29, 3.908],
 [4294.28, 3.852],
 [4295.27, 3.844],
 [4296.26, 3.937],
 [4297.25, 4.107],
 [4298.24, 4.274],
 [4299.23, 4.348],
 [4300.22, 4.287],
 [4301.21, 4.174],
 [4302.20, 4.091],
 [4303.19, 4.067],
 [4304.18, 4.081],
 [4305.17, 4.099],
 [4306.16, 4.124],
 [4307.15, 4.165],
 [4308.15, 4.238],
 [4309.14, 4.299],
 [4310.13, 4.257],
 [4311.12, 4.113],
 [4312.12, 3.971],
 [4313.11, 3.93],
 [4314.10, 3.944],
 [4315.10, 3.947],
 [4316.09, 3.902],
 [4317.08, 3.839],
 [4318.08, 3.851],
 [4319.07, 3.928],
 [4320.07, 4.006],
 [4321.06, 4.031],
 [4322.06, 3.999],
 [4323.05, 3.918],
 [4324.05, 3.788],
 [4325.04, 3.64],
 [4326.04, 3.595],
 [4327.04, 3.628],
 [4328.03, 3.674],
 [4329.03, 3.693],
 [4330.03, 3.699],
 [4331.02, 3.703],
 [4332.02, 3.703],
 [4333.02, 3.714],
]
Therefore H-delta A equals 4.2 Ang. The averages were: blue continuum 4.11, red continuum 4.16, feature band 3.69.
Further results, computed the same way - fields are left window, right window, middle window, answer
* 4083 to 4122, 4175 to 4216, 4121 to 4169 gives -3.4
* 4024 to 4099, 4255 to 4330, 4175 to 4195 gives -0.5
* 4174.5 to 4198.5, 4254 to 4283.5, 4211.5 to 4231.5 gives 0.3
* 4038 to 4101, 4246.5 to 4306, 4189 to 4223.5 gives -0.8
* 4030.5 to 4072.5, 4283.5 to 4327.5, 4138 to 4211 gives -2.2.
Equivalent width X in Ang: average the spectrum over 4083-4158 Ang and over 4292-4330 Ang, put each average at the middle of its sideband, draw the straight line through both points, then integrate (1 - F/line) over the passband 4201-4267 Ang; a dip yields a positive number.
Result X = -3.1 Ang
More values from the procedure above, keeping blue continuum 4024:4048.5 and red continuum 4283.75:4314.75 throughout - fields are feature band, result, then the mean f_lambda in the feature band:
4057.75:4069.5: 0.02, 4.13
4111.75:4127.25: 0.03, 4.13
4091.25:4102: 2.07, 3.34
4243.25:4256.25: 0.20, 4.06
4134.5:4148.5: 0.05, 4.12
